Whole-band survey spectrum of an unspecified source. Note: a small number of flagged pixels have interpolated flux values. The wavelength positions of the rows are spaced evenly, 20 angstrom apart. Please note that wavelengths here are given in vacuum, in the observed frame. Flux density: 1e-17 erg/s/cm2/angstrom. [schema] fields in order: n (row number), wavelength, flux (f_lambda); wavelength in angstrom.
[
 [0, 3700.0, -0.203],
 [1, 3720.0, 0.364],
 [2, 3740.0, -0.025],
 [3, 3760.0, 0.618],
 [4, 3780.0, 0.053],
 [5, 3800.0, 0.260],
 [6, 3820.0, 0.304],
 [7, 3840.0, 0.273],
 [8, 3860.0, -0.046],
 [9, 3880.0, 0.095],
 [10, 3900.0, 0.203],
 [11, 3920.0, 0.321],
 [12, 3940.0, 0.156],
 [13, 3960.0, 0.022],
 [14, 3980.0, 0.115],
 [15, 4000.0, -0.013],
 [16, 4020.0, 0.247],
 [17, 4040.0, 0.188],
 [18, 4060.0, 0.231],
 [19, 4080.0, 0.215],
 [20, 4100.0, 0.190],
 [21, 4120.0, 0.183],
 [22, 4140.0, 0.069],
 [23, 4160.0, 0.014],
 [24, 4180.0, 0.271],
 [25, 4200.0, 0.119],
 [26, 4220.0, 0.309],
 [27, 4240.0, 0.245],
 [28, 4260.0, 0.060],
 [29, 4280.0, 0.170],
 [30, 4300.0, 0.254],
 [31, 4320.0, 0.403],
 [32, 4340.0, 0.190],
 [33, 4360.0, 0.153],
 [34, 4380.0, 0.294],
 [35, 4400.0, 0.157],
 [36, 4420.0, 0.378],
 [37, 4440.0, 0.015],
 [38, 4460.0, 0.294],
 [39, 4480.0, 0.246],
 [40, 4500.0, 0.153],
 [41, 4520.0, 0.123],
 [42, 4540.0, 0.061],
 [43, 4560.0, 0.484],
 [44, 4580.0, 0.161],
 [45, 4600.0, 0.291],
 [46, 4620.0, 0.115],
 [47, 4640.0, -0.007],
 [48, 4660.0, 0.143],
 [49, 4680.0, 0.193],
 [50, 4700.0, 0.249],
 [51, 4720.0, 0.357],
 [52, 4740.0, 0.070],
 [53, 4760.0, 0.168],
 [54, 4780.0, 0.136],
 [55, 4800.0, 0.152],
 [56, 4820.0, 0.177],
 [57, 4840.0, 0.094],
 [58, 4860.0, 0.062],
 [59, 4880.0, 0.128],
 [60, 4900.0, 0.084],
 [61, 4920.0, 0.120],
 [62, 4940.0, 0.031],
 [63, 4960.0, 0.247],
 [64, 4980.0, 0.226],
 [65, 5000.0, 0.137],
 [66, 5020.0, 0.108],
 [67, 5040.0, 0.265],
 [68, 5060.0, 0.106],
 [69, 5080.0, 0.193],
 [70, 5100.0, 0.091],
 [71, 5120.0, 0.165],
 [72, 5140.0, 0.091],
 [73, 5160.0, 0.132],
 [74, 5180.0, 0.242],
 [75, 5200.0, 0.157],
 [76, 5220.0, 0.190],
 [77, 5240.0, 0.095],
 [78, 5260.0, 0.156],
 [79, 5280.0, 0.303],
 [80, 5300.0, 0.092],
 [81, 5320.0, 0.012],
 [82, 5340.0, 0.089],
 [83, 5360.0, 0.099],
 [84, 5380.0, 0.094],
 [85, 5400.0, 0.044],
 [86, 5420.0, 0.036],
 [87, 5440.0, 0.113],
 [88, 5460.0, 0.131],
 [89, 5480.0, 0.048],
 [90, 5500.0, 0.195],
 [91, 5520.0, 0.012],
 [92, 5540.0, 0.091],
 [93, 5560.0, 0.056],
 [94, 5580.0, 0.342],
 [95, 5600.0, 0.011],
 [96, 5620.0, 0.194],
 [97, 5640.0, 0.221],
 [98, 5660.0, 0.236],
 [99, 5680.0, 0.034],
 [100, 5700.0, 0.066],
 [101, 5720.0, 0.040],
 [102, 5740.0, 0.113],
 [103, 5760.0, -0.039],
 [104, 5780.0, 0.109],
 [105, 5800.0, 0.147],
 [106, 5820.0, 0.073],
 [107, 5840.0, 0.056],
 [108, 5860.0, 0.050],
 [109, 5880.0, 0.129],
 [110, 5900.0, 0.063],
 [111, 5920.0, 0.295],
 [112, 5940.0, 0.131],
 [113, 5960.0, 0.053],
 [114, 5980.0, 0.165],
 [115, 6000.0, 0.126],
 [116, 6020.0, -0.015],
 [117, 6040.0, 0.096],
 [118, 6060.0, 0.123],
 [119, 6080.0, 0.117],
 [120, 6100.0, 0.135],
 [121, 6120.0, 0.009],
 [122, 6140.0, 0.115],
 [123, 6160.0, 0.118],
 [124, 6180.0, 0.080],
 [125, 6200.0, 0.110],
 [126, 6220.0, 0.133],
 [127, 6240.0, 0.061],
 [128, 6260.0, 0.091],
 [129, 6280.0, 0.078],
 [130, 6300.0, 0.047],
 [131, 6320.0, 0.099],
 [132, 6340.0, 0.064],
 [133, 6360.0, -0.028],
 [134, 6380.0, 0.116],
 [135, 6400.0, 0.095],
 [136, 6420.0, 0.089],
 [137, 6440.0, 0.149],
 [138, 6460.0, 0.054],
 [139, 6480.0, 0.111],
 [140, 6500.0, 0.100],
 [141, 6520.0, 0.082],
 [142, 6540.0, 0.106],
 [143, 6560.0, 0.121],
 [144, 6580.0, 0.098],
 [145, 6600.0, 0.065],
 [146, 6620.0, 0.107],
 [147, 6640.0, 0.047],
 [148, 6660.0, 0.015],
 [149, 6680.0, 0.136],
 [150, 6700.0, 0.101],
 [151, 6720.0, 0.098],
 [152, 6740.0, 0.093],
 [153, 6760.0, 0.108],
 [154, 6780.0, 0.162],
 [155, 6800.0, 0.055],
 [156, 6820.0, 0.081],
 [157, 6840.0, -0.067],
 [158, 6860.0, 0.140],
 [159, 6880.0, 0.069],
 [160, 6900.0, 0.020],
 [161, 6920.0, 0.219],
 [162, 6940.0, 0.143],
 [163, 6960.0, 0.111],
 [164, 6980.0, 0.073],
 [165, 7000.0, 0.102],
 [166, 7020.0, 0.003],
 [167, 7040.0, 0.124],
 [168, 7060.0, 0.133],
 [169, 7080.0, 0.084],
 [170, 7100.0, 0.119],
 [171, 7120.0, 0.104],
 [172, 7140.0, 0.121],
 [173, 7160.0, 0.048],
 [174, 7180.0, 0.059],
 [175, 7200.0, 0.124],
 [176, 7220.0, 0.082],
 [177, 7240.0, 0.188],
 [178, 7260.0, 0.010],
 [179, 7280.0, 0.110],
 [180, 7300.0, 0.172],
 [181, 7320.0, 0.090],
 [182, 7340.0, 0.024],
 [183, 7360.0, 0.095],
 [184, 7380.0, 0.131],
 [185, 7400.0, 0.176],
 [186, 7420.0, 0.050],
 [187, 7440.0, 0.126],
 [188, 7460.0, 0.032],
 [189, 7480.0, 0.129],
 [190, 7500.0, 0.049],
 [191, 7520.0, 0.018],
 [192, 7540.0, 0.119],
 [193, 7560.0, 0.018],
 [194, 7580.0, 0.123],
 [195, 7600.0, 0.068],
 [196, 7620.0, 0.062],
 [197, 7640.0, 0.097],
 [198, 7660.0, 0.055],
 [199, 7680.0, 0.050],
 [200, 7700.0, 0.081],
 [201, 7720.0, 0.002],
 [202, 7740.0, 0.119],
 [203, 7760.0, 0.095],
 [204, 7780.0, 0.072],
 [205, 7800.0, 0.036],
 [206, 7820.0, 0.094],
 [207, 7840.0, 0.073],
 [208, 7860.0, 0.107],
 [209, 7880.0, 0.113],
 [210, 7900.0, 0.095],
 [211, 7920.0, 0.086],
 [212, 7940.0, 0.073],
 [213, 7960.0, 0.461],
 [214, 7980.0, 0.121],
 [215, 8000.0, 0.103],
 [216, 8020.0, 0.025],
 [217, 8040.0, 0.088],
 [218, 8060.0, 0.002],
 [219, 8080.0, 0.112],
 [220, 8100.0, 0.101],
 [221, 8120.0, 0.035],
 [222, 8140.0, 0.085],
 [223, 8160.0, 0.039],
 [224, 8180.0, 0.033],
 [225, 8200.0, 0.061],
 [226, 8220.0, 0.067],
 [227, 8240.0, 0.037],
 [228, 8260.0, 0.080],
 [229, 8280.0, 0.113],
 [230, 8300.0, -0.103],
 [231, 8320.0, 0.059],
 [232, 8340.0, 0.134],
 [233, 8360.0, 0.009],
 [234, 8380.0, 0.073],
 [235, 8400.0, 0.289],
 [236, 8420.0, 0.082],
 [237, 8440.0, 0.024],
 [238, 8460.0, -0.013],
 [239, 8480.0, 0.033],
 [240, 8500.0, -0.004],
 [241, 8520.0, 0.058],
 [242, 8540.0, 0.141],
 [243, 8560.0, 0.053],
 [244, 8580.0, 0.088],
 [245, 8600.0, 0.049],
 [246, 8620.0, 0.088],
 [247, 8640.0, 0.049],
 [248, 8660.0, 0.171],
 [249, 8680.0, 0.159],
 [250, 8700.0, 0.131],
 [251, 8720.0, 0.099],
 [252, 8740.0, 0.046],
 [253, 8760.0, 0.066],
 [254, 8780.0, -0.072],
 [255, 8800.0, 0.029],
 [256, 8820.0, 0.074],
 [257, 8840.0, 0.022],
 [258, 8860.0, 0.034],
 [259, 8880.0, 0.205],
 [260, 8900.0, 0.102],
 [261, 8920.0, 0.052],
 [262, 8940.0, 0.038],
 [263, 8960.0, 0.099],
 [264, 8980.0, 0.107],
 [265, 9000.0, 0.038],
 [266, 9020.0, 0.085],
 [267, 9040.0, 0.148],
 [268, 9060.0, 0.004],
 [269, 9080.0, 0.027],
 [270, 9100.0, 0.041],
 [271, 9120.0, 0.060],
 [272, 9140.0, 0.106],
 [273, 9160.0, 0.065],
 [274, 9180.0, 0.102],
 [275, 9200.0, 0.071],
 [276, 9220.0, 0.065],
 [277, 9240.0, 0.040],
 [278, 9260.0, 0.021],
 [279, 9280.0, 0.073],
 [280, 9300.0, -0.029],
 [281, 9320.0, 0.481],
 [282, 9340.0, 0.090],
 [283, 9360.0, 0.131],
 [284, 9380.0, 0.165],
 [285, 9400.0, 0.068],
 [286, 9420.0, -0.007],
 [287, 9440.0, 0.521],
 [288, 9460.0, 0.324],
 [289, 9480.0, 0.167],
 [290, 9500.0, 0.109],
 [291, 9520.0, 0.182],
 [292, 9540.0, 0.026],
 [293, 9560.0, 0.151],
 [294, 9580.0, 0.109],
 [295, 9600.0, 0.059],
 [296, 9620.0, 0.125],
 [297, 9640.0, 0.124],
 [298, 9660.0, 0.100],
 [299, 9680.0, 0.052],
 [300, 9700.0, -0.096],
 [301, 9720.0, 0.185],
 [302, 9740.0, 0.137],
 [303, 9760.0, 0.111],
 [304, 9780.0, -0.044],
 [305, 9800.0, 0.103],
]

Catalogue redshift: 1.137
